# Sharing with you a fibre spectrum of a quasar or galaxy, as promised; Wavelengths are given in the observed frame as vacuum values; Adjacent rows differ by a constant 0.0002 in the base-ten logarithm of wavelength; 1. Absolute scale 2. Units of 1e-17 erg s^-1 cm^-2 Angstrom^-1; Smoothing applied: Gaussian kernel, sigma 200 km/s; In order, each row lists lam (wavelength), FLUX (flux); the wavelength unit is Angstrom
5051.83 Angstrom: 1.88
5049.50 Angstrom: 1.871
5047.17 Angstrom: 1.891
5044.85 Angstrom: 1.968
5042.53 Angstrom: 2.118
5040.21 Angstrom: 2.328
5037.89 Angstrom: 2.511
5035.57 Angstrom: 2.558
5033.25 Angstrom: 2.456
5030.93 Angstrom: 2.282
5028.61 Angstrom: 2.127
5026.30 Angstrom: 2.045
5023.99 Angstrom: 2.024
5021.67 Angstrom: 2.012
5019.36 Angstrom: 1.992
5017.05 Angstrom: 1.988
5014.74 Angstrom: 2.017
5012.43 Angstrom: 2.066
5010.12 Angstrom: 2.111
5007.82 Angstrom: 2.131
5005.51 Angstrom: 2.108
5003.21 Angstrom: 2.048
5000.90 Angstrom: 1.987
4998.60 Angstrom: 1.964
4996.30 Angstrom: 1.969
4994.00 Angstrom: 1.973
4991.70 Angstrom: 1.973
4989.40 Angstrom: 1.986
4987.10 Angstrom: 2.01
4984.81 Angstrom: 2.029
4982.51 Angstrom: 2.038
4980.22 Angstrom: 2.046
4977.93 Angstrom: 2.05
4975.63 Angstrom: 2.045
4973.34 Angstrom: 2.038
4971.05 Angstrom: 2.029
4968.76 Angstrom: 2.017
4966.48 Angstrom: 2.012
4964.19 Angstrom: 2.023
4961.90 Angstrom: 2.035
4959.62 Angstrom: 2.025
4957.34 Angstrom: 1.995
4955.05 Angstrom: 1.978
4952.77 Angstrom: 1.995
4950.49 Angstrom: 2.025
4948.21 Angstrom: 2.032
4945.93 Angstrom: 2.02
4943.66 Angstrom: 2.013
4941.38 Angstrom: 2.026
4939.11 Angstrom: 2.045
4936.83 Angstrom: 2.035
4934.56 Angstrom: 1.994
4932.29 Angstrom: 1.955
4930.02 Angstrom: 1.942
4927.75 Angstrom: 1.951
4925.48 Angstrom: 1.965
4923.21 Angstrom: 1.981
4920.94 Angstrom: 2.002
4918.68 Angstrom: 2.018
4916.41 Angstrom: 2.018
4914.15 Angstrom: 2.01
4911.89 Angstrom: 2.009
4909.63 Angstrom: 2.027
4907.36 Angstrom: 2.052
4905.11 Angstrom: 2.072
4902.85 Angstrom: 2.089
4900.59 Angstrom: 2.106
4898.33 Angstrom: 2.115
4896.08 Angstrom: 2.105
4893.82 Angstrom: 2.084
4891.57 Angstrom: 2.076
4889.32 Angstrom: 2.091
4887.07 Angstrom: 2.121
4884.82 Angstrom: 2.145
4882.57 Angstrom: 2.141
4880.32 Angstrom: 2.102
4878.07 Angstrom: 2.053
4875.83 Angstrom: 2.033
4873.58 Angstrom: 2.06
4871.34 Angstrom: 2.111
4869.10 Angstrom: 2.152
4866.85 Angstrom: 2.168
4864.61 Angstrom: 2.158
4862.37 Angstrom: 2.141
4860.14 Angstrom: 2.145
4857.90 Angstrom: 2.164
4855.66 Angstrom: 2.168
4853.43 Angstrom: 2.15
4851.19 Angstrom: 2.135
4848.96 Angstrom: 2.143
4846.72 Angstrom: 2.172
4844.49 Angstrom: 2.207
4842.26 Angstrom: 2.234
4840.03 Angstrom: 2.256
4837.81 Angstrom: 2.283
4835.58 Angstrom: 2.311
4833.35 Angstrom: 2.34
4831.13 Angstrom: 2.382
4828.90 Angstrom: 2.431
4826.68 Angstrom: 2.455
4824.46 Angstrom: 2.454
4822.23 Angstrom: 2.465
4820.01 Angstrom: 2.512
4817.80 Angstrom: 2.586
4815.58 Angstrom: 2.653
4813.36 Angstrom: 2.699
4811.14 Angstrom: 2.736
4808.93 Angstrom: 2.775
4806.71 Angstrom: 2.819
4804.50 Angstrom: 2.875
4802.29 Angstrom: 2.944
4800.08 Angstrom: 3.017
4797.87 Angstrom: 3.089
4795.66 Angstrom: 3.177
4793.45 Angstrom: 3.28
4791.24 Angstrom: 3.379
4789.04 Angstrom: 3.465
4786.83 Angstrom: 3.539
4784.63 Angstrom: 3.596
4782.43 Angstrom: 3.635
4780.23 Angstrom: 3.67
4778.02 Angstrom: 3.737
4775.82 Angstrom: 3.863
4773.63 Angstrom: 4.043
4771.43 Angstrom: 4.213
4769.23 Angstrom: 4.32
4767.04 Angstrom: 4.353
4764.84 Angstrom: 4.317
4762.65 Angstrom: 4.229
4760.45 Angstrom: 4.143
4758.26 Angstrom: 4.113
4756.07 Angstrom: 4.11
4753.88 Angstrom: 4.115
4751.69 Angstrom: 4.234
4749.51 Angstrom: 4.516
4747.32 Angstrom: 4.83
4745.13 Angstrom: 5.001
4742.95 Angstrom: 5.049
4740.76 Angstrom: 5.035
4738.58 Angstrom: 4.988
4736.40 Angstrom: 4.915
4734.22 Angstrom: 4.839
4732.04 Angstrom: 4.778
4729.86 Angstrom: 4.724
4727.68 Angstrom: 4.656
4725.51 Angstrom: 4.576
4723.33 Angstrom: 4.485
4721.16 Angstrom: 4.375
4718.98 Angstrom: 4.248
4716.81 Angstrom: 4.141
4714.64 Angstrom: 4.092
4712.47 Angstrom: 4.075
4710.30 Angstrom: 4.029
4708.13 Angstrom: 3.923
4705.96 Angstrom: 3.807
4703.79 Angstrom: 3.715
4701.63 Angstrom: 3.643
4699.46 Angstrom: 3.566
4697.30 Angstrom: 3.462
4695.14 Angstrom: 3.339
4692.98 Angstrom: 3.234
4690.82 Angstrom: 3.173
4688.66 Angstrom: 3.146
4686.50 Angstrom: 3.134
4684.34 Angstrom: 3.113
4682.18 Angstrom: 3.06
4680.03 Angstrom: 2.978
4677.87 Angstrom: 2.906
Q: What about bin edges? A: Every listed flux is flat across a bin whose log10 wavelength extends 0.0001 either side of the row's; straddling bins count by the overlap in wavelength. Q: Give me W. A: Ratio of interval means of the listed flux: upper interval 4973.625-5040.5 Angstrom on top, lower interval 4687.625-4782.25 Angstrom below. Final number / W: 0.5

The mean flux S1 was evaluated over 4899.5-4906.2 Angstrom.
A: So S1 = 2.09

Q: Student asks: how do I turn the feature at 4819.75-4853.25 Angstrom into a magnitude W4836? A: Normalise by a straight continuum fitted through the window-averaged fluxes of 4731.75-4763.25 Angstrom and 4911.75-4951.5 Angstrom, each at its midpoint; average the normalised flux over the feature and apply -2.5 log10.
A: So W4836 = 0.40 mag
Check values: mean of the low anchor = 4.59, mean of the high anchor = 2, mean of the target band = 2.31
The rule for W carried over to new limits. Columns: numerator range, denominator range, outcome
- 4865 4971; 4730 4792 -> 0.48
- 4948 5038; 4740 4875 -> 0.66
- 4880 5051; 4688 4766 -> 0.49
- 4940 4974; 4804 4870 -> 0.85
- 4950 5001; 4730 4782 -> 0.46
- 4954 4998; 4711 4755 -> 0.44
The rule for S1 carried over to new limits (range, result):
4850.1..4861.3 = 2.15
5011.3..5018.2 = 2.02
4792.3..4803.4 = 3.1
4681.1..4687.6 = 3.1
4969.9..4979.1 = 2.04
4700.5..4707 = 3.72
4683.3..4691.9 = 3.14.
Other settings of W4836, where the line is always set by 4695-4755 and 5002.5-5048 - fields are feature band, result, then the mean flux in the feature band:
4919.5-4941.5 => 0.385 mag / 1.99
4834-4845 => 0.474 mag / 2.26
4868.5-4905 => 0.444 mag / 2.1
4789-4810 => 0.234 mag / 3.06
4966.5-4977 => 0.241 mag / 2.03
